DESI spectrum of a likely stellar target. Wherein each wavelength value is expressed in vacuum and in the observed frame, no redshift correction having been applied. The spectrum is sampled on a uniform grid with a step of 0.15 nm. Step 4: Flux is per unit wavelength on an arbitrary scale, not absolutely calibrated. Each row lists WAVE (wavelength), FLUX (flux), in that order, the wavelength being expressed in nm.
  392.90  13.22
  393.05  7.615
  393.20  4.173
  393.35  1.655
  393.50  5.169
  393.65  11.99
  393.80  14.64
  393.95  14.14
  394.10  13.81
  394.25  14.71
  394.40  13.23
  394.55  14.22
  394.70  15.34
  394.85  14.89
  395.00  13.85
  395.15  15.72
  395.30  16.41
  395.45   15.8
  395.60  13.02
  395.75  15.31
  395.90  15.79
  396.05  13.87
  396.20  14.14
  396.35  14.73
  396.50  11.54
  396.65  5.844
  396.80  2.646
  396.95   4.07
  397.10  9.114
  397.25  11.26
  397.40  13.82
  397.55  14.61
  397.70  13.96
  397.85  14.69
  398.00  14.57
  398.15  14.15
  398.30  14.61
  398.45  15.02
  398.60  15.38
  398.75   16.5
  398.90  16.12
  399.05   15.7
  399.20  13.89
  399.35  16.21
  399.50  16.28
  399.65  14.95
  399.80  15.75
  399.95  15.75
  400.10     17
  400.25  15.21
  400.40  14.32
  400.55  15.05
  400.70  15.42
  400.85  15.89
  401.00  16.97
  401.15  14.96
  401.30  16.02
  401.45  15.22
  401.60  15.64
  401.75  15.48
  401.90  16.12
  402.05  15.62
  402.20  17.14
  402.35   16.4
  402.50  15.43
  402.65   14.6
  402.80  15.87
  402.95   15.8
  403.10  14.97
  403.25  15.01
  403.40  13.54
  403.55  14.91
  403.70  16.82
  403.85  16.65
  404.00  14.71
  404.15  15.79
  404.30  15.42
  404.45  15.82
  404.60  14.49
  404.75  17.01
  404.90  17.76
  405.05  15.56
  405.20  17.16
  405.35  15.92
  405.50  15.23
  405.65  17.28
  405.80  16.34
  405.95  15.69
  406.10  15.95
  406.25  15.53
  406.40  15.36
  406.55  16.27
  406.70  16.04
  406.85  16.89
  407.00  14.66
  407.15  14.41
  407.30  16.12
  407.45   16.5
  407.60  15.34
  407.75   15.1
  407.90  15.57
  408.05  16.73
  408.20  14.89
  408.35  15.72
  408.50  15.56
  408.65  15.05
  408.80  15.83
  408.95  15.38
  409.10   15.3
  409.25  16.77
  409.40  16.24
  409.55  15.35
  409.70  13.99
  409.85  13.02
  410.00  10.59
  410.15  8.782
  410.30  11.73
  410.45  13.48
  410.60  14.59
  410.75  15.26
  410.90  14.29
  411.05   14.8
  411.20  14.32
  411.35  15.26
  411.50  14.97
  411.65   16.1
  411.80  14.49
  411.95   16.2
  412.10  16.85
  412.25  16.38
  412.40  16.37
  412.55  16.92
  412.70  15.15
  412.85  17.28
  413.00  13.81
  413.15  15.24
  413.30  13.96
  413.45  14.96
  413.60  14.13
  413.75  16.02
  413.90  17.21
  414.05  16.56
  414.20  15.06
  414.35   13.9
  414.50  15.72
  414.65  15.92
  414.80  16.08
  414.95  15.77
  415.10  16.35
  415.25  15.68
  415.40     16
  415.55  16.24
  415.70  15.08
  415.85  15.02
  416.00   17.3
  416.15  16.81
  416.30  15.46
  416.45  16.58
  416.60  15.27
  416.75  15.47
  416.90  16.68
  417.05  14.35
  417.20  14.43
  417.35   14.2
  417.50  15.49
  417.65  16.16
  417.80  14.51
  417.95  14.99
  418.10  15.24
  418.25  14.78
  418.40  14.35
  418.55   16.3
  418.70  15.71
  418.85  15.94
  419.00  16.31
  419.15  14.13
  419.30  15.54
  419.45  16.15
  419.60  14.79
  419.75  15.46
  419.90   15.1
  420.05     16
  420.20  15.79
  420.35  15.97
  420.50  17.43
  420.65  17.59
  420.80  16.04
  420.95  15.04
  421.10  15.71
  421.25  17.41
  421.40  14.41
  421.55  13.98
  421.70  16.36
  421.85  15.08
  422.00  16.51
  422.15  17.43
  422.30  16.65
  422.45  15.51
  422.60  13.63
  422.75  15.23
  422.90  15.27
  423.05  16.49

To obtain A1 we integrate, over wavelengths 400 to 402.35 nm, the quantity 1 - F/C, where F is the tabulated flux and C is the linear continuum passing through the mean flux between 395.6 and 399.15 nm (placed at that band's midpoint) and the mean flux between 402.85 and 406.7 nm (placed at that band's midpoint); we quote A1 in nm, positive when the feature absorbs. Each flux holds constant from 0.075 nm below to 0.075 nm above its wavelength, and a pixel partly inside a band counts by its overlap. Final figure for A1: -0.22 nm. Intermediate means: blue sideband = 12.9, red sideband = 15.8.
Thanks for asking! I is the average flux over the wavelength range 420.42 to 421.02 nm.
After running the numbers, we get 16.5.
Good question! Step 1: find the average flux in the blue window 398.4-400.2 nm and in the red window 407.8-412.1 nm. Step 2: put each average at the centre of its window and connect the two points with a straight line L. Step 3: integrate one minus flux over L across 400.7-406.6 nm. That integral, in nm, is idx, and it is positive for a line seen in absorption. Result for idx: -0.19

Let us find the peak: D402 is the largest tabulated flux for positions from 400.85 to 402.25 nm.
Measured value 17.14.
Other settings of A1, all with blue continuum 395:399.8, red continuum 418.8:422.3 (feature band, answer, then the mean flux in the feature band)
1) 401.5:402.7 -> -0.15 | 15.8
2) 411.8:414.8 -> -0.10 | 15.6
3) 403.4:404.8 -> -0.13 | 15.6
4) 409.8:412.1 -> 0.15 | 14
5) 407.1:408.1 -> -0.08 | 15.7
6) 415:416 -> -0.03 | 15.8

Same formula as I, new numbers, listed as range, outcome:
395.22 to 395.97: 15.3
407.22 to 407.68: 16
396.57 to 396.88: 4.36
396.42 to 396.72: 8.84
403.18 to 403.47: 14.3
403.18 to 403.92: 15.4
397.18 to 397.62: 13.2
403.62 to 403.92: 16.7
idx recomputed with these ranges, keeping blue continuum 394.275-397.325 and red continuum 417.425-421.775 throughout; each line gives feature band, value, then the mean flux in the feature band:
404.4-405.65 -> -0.22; 16.2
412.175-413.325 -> -0.08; 15.7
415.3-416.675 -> -0.07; 16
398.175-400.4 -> -0.43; 15.5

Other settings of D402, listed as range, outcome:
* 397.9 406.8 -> 17.76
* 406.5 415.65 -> 17.28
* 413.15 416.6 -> 17.3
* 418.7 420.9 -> 17.59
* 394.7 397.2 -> 16.41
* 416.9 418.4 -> 16.16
